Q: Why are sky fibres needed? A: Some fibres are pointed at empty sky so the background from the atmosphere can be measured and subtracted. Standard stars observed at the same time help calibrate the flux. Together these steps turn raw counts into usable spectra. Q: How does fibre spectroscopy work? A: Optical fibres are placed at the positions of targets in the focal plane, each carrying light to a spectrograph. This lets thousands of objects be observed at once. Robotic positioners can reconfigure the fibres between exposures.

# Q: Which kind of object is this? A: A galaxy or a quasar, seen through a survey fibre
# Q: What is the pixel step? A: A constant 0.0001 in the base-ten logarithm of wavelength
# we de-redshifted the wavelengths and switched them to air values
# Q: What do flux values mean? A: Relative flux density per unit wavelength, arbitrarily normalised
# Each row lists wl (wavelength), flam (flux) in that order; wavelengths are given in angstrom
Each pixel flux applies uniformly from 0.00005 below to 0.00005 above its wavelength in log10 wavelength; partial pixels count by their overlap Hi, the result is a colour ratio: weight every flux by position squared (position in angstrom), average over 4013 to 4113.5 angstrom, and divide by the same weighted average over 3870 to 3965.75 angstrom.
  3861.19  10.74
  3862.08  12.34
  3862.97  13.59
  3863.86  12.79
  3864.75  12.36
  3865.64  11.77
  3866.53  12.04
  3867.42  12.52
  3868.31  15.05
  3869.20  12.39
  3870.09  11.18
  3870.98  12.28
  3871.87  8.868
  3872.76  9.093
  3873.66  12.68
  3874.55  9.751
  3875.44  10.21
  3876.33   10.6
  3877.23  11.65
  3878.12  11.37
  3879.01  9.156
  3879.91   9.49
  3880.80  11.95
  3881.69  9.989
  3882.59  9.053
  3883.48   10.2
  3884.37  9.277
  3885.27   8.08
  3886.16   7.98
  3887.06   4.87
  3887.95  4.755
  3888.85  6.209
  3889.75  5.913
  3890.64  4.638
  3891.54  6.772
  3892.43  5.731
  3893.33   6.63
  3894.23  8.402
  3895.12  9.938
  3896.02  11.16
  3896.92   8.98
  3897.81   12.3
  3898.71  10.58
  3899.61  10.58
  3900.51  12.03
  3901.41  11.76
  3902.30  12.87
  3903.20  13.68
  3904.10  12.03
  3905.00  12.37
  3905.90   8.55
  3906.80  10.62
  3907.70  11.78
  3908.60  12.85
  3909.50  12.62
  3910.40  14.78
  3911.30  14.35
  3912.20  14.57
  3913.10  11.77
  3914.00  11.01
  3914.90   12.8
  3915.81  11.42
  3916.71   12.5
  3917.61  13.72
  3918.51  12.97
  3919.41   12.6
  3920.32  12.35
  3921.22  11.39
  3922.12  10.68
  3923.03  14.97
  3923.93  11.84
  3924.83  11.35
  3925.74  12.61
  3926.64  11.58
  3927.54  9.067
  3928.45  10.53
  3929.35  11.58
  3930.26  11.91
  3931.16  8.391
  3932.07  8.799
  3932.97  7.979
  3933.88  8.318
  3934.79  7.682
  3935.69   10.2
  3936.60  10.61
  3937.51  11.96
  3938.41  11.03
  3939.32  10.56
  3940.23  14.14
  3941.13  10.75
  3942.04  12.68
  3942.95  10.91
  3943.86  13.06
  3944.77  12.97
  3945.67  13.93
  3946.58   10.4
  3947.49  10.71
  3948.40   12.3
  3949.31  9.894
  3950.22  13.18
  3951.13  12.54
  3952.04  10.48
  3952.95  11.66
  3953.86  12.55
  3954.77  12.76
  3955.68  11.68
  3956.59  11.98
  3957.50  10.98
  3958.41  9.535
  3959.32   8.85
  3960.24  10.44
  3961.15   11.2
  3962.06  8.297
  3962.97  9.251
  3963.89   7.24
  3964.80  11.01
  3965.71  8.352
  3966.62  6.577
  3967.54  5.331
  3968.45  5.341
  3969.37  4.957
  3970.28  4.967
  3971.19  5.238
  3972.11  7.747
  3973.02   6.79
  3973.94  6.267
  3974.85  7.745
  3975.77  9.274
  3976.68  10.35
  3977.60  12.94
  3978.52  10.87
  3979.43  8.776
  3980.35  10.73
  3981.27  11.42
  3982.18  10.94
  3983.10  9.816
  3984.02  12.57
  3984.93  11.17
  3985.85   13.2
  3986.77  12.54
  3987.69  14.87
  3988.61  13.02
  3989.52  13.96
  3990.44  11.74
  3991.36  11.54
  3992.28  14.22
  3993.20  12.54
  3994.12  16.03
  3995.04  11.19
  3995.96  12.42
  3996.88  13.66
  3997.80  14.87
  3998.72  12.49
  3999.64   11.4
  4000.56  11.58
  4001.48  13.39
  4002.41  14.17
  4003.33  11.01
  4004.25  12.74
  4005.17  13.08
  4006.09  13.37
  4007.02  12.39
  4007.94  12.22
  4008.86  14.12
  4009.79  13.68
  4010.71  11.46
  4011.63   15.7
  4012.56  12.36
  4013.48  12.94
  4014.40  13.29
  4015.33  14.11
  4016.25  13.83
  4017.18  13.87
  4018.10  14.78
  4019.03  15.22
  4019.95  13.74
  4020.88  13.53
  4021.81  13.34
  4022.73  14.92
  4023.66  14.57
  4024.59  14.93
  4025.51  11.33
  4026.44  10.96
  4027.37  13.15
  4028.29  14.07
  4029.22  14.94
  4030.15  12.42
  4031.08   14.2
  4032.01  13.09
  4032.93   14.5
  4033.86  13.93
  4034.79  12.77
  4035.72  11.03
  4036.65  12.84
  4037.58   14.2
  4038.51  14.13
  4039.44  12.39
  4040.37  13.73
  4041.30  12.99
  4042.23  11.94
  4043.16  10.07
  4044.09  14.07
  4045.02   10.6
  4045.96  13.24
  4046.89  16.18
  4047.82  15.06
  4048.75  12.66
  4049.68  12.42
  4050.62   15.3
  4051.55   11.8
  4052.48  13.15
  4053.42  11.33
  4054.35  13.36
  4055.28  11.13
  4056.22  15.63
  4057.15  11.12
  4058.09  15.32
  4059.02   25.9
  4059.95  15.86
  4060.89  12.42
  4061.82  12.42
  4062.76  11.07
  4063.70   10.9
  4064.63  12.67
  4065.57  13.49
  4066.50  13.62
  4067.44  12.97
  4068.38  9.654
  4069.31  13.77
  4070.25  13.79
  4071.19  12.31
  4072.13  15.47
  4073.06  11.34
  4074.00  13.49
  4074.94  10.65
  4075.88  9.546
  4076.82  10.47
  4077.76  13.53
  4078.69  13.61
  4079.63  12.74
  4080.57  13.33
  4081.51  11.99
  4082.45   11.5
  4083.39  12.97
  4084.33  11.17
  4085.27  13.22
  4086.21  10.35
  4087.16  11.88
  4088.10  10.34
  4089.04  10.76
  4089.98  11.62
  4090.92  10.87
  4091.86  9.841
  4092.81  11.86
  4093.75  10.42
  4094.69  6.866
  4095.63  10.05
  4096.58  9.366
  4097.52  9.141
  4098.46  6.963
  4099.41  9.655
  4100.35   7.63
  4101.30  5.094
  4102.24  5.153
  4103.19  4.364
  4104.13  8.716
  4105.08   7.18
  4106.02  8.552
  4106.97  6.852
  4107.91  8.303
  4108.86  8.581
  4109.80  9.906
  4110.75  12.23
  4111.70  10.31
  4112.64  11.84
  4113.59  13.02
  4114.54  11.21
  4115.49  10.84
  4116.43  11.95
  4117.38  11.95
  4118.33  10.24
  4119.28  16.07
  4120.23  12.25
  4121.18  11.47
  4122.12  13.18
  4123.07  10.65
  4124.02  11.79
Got 1.2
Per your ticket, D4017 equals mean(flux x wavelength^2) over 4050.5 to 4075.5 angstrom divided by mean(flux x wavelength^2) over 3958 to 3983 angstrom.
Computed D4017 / 1.63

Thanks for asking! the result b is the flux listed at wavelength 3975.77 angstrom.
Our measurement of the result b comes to 9.274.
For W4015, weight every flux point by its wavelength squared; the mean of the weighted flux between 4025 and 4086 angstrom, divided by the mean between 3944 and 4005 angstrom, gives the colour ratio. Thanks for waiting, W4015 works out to 1.25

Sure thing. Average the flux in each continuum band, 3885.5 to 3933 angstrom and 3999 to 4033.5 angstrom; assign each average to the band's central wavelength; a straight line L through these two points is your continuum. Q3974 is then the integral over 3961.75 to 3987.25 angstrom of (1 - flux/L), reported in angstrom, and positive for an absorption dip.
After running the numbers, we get 7.0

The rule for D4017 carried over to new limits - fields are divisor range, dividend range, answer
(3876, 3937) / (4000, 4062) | 1.37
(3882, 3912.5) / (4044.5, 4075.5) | 1.46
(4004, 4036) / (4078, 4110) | 0.75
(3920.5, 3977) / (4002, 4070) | 1.38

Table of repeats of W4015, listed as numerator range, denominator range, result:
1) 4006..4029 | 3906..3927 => 1.15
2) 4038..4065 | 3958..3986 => 1.57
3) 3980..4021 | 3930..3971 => 1.31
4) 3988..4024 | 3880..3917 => 1.38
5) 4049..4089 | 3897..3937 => 1.20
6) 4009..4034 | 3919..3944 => 1.30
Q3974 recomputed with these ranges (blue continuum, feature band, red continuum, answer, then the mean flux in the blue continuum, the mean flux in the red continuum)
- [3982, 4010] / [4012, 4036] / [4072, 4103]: -2.9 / 12.8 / 10.6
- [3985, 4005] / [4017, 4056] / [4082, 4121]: -4.9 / 12.9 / 10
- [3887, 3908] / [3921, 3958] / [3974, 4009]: -2.4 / 9.37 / 12.1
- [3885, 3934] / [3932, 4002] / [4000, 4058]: 6.7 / 10.6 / 13.2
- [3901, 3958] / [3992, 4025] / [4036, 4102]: -4.0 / 11.7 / 12.2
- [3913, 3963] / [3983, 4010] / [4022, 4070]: -1.0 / 11.3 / 13.3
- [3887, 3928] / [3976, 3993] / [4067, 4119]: -1.8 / 10.9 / 10.6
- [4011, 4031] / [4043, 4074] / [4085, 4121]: -3.7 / 13.7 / 9.87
